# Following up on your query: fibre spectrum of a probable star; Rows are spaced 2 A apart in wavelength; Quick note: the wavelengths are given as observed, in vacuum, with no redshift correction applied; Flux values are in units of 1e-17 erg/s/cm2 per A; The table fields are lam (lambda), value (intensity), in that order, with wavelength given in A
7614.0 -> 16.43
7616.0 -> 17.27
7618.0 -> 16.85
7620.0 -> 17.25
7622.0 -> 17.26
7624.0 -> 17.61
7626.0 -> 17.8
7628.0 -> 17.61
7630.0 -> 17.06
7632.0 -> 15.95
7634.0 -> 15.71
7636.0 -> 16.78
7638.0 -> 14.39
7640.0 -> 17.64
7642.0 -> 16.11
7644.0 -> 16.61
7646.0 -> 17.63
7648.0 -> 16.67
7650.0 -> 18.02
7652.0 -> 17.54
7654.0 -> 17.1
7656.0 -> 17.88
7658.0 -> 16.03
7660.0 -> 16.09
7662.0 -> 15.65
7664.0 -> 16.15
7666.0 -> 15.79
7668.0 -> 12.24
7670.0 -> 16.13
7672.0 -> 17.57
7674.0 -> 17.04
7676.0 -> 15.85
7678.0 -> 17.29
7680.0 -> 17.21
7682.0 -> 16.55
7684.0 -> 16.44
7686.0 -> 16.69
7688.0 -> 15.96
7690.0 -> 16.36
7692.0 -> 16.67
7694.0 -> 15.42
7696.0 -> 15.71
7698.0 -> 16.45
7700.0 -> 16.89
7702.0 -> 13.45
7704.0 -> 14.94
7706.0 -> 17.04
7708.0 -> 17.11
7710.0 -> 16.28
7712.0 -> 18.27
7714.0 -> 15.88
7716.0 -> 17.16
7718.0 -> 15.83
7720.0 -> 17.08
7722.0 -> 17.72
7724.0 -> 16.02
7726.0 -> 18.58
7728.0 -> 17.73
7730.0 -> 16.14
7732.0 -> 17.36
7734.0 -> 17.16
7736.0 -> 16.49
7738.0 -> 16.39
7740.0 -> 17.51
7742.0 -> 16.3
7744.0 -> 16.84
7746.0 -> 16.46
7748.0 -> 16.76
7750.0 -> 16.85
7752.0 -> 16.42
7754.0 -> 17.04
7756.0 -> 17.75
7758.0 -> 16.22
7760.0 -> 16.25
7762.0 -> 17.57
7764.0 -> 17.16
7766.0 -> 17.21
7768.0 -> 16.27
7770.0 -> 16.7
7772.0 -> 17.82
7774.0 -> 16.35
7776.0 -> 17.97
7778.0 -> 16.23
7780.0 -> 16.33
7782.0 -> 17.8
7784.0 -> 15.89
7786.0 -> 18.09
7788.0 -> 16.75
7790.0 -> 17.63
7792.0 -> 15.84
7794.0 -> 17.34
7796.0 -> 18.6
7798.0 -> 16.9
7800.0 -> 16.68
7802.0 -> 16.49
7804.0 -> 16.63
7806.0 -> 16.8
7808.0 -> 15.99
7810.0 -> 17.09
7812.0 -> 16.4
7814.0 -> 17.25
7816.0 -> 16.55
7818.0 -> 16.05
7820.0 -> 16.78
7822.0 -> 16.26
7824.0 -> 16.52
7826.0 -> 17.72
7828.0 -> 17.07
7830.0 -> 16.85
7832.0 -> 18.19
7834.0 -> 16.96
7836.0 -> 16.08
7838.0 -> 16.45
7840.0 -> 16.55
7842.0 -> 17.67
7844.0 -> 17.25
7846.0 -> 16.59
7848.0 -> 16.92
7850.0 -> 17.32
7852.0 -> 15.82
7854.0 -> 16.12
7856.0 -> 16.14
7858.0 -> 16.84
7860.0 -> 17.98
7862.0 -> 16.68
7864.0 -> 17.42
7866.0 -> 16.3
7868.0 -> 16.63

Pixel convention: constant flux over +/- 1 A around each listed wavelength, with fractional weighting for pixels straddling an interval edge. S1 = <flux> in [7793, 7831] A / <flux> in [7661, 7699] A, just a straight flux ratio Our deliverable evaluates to 1.04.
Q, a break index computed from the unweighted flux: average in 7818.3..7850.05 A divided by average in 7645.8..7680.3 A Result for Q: 1.02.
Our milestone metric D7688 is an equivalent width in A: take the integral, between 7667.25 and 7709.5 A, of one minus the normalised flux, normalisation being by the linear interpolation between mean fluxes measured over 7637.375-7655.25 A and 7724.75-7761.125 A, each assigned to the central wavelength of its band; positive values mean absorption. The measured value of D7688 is 1.9 A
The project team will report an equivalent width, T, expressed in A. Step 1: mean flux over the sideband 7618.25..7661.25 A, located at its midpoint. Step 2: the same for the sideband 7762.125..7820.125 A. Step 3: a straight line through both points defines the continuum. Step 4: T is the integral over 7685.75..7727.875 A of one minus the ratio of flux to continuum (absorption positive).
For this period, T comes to 1.03 A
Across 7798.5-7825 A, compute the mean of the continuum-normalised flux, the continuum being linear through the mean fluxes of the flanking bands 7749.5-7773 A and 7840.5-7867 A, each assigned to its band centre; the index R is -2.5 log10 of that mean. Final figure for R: 0.02 mag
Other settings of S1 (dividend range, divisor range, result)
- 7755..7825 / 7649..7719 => 1.03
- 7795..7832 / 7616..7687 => 1.01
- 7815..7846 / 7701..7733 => 1.01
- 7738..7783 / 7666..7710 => 1.05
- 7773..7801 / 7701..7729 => 1.02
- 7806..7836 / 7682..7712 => 1.04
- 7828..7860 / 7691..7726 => 1.03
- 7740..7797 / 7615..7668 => 1.02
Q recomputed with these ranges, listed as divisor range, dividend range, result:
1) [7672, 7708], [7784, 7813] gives 1.04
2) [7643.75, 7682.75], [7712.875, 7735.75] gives 1.02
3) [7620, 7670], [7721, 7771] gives 1.02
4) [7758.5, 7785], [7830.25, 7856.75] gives 0.99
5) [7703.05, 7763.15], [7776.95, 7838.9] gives 1.00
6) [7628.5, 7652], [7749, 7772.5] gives 1.02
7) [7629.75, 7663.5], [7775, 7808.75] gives 1.02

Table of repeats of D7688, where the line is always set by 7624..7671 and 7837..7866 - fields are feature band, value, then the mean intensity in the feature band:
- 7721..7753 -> -0.6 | 16.9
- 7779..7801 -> -0.5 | 17.1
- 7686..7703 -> 0.7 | 15.9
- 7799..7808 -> 0.1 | 16.6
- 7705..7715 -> -0.2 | 16.9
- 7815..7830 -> 0.1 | 16.7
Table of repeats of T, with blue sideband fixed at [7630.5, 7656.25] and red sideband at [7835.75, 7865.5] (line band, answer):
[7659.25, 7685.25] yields 0.9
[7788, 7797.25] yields -0.3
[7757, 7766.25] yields 0.0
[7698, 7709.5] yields 0.6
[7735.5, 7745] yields 0.0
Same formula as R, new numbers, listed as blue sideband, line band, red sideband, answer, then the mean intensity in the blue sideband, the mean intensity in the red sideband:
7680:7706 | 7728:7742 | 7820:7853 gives -0.037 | 16.1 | 16.9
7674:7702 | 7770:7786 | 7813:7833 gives -0.016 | 16.3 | 16.9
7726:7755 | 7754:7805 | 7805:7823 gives -0.017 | 16.9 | 16.6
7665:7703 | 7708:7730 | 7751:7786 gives -0.038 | 16.1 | 16.9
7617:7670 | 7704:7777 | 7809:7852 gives -0.012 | 16.6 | 16.9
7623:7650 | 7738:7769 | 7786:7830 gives 0.000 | 16.8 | 16.9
